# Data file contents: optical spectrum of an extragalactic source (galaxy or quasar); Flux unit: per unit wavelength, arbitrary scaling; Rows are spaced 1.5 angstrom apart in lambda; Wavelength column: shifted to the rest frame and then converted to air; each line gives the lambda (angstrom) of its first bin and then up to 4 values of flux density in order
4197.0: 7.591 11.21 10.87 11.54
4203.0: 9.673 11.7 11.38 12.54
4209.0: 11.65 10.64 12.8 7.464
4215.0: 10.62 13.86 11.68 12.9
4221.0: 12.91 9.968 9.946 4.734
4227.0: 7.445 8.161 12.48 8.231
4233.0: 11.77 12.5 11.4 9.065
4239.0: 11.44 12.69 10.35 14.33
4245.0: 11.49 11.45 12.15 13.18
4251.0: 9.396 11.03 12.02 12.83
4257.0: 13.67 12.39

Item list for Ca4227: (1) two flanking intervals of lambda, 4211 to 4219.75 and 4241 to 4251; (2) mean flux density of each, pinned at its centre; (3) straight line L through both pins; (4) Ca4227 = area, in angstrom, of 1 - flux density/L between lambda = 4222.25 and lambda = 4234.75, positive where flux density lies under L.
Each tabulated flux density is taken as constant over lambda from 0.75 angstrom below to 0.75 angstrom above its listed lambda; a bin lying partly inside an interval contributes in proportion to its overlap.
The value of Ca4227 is 2.5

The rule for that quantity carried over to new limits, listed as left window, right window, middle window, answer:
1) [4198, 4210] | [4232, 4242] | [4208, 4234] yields 1.94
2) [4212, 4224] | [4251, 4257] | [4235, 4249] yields 0.06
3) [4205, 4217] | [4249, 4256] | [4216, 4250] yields 1.36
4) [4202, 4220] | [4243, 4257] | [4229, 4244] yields 0.62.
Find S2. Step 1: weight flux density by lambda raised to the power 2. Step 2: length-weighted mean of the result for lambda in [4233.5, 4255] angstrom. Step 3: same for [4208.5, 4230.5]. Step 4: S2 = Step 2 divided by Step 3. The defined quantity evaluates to 1.13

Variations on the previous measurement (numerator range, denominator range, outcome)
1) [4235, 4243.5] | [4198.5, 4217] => 1.03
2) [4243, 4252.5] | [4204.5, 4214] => 1.08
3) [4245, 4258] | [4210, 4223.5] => 1.06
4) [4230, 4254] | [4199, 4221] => 1.01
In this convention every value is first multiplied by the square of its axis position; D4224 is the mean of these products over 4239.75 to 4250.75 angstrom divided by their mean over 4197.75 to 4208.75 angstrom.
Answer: 1.09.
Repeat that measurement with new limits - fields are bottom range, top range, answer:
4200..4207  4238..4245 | 1.10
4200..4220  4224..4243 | 0.90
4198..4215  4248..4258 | 1.12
